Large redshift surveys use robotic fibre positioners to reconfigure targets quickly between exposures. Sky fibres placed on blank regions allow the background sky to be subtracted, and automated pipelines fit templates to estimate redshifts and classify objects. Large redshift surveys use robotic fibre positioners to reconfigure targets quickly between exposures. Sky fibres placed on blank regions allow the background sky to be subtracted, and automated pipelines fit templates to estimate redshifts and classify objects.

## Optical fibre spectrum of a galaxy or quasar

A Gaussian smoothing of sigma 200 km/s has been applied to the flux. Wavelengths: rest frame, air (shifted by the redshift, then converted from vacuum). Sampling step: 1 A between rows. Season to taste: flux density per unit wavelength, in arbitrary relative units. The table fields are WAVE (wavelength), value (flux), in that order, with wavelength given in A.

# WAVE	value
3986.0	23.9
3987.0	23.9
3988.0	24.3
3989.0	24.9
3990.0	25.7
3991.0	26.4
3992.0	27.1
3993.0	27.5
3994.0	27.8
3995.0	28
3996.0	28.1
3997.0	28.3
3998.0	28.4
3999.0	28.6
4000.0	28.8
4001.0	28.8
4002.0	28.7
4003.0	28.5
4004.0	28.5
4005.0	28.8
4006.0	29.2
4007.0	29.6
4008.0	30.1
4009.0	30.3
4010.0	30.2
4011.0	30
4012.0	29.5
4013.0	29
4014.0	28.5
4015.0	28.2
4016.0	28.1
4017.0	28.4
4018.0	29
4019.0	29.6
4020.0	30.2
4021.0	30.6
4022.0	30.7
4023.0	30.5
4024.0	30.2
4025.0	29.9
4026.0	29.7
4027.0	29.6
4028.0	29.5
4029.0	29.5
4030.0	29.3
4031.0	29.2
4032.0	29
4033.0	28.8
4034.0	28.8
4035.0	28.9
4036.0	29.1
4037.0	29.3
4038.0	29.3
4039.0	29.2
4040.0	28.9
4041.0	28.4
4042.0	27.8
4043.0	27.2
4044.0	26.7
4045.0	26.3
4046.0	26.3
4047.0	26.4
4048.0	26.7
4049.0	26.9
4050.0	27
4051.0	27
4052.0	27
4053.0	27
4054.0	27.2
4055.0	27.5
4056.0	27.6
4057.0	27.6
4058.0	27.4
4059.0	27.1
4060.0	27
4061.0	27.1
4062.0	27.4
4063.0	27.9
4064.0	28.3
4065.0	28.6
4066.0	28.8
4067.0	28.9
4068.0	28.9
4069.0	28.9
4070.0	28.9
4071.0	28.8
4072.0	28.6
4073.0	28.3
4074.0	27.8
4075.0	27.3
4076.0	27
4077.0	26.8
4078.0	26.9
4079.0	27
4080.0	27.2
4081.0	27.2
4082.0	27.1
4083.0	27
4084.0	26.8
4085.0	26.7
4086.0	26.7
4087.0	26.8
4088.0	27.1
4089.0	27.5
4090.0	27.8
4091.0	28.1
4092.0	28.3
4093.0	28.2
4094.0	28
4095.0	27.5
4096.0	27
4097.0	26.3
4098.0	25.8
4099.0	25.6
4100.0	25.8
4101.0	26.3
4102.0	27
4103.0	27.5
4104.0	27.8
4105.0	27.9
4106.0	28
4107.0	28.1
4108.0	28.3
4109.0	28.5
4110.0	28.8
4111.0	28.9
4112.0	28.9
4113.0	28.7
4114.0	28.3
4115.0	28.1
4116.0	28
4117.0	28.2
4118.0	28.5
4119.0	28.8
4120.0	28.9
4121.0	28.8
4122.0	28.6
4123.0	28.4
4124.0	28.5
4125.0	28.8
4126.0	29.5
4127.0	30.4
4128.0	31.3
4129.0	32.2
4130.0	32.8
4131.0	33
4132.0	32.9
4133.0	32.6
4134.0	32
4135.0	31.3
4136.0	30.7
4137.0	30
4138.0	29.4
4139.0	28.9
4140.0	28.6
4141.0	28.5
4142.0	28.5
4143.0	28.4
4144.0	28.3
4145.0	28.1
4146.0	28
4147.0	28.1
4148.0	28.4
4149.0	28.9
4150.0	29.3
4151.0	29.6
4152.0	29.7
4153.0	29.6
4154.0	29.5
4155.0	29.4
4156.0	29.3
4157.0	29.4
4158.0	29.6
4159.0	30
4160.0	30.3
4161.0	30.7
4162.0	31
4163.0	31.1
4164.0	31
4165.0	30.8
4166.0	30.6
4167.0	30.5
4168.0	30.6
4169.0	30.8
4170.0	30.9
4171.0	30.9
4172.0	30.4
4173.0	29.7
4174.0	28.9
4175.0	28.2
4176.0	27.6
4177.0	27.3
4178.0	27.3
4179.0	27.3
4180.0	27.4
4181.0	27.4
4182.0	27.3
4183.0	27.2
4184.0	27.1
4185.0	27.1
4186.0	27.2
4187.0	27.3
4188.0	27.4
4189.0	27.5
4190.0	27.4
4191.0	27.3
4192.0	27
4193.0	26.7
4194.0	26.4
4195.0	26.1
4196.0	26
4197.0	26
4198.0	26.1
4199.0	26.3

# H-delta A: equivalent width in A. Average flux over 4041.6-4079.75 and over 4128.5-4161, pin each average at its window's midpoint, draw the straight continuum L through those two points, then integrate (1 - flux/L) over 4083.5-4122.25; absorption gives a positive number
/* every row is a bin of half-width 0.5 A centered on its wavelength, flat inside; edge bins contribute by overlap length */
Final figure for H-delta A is 1.3 A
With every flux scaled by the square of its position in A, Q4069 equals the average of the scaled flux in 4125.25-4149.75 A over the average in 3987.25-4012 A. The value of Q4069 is 1.14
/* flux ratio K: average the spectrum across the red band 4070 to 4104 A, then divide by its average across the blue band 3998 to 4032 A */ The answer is 0.9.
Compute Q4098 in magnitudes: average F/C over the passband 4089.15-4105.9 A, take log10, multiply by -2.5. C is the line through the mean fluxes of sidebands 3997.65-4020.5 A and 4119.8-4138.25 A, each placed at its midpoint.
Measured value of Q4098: 0.113 mag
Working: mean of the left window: 29.1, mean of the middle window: 27.2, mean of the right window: 30.6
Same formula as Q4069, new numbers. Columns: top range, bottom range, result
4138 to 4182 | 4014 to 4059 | 1.09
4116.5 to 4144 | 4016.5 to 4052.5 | 1.10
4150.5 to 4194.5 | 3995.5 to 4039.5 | 1.06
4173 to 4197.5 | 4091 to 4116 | 1.02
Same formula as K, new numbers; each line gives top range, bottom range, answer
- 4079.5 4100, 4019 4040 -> 0.92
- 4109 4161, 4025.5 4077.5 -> 1.05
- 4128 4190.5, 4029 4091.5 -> 1.06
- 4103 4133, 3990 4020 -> 1.02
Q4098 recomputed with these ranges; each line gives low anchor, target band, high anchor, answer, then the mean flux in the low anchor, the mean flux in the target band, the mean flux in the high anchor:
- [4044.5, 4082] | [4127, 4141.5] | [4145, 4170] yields -0.06 mag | 27.5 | 31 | 29.8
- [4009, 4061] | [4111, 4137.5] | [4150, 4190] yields -0.04 mag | 28.5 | 29.9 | 29.1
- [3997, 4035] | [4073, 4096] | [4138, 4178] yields 0.08 mag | 29.3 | 27.3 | 29.4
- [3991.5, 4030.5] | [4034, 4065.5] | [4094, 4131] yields 0.05 mag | 29.1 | 27.6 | 28.4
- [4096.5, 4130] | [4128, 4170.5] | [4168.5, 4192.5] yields -0.07 mag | 28.4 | 30.1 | 28.1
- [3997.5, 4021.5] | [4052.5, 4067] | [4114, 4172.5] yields 0.07 mag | 29.2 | 27.7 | 29.8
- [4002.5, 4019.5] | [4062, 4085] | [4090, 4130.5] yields 0.03 mag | 29.1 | 27.8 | 28.3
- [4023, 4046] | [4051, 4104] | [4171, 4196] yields 0.04 mag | 28.8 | 27.4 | 27.6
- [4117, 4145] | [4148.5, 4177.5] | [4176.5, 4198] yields -0.06 mag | 29.9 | 29.8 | 27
